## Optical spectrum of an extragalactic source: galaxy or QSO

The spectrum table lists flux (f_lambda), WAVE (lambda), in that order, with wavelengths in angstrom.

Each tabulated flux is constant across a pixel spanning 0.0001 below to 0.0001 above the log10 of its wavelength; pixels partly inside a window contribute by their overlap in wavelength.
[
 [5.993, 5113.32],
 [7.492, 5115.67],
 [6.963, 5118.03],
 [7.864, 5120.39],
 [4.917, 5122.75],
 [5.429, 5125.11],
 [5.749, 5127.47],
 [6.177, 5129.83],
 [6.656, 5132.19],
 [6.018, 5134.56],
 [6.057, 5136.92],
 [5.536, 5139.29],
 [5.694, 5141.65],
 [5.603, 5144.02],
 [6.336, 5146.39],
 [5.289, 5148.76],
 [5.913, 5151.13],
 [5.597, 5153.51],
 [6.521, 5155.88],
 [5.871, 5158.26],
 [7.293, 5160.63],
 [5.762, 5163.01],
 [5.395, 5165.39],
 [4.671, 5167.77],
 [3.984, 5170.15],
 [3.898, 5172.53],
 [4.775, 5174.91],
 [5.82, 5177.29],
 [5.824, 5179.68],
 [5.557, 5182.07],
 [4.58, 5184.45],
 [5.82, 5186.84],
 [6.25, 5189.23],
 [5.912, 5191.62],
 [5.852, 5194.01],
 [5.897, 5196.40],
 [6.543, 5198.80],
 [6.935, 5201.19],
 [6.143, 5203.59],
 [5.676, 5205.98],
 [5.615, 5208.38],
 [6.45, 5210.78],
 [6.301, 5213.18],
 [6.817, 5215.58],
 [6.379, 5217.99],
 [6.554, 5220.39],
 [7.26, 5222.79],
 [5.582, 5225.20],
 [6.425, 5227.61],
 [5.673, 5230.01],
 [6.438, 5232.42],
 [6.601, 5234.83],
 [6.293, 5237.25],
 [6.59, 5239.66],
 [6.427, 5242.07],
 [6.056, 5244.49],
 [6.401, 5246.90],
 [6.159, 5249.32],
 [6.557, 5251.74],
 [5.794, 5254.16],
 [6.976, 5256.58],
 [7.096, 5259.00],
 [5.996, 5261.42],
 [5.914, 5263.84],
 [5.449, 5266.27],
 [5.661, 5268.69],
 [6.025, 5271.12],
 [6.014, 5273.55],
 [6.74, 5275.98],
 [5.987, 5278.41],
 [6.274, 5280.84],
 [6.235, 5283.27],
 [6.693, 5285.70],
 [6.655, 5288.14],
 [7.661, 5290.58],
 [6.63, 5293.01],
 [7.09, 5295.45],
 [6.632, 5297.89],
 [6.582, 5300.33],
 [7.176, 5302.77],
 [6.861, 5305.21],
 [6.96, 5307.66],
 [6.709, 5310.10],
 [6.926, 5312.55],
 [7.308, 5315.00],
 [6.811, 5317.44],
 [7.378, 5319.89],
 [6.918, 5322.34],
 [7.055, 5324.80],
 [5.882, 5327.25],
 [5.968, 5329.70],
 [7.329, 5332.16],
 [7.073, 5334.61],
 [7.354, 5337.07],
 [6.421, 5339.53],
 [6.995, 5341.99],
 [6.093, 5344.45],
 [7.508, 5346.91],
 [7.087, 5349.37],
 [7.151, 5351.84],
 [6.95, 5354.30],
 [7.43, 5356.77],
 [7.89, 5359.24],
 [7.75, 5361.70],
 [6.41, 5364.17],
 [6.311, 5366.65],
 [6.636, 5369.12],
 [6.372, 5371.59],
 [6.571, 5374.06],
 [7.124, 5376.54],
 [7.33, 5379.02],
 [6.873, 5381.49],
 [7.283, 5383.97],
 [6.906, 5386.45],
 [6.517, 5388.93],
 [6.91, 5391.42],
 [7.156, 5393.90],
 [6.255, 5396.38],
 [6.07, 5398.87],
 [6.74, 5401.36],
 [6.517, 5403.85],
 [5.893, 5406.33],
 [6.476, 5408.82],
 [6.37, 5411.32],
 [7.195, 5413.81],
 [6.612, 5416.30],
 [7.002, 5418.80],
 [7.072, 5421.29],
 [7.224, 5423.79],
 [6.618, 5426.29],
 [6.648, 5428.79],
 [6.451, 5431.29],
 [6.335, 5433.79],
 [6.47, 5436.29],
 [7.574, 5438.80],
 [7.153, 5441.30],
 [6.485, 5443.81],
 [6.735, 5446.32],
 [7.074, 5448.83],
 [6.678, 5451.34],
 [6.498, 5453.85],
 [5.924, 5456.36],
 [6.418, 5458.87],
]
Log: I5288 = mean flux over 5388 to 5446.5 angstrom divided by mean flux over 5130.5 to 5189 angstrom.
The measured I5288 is 1.19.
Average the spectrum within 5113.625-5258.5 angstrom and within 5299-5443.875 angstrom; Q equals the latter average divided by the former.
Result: 1.1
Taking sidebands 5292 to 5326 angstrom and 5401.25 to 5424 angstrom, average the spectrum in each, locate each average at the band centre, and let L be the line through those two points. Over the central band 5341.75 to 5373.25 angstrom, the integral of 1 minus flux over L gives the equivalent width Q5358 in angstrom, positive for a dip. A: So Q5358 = -0.7 angstrom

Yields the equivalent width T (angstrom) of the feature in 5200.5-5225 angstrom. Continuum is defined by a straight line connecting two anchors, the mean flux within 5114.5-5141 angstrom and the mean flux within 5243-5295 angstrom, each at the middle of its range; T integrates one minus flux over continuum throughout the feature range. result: -0.2 angstrom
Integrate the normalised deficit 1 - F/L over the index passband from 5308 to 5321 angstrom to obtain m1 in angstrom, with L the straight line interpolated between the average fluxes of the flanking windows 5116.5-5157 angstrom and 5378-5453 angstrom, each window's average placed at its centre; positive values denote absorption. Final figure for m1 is -1.06 angstrom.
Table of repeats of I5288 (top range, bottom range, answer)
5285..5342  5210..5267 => 1.08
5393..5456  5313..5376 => 0.97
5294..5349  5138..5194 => 1.23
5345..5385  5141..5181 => 1.27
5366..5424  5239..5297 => 1.05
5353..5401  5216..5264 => 1.08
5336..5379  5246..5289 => 1.11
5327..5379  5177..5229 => 1.13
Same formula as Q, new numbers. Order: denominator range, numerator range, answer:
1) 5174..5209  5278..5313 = 1.16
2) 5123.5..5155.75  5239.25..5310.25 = 1.10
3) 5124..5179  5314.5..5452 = 1.21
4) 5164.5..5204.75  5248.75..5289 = 1.13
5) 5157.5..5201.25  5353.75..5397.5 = 1.24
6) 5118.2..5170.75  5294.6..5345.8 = 1.16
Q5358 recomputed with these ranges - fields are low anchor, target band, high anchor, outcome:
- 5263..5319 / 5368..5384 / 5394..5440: -0.6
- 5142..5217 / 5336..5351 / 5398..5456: -1.3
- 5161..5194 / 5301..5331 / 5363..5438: -3.2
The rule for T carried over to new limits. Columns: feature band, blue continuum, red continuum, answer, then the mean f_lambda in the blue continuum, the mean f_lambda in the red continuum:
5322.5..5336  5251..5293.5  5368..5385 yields -0.10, 6.35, 6.88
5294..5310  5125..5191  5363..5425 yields -1.44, 5.65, 6.71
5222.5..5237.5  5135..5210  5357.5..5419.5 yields -0.70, 5.71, 6.77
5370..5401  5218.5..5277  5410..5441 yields -0.42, 6.28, 6.81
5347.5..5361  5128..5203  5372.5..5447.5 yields -1.67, 5.75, 6.75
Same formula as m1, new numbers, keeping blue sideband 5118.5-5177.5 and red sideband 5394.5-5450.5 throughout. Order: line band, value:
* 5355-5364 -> -1.4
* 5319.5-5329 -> -0.6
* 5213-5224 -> -1.3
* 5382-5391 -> -0.5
